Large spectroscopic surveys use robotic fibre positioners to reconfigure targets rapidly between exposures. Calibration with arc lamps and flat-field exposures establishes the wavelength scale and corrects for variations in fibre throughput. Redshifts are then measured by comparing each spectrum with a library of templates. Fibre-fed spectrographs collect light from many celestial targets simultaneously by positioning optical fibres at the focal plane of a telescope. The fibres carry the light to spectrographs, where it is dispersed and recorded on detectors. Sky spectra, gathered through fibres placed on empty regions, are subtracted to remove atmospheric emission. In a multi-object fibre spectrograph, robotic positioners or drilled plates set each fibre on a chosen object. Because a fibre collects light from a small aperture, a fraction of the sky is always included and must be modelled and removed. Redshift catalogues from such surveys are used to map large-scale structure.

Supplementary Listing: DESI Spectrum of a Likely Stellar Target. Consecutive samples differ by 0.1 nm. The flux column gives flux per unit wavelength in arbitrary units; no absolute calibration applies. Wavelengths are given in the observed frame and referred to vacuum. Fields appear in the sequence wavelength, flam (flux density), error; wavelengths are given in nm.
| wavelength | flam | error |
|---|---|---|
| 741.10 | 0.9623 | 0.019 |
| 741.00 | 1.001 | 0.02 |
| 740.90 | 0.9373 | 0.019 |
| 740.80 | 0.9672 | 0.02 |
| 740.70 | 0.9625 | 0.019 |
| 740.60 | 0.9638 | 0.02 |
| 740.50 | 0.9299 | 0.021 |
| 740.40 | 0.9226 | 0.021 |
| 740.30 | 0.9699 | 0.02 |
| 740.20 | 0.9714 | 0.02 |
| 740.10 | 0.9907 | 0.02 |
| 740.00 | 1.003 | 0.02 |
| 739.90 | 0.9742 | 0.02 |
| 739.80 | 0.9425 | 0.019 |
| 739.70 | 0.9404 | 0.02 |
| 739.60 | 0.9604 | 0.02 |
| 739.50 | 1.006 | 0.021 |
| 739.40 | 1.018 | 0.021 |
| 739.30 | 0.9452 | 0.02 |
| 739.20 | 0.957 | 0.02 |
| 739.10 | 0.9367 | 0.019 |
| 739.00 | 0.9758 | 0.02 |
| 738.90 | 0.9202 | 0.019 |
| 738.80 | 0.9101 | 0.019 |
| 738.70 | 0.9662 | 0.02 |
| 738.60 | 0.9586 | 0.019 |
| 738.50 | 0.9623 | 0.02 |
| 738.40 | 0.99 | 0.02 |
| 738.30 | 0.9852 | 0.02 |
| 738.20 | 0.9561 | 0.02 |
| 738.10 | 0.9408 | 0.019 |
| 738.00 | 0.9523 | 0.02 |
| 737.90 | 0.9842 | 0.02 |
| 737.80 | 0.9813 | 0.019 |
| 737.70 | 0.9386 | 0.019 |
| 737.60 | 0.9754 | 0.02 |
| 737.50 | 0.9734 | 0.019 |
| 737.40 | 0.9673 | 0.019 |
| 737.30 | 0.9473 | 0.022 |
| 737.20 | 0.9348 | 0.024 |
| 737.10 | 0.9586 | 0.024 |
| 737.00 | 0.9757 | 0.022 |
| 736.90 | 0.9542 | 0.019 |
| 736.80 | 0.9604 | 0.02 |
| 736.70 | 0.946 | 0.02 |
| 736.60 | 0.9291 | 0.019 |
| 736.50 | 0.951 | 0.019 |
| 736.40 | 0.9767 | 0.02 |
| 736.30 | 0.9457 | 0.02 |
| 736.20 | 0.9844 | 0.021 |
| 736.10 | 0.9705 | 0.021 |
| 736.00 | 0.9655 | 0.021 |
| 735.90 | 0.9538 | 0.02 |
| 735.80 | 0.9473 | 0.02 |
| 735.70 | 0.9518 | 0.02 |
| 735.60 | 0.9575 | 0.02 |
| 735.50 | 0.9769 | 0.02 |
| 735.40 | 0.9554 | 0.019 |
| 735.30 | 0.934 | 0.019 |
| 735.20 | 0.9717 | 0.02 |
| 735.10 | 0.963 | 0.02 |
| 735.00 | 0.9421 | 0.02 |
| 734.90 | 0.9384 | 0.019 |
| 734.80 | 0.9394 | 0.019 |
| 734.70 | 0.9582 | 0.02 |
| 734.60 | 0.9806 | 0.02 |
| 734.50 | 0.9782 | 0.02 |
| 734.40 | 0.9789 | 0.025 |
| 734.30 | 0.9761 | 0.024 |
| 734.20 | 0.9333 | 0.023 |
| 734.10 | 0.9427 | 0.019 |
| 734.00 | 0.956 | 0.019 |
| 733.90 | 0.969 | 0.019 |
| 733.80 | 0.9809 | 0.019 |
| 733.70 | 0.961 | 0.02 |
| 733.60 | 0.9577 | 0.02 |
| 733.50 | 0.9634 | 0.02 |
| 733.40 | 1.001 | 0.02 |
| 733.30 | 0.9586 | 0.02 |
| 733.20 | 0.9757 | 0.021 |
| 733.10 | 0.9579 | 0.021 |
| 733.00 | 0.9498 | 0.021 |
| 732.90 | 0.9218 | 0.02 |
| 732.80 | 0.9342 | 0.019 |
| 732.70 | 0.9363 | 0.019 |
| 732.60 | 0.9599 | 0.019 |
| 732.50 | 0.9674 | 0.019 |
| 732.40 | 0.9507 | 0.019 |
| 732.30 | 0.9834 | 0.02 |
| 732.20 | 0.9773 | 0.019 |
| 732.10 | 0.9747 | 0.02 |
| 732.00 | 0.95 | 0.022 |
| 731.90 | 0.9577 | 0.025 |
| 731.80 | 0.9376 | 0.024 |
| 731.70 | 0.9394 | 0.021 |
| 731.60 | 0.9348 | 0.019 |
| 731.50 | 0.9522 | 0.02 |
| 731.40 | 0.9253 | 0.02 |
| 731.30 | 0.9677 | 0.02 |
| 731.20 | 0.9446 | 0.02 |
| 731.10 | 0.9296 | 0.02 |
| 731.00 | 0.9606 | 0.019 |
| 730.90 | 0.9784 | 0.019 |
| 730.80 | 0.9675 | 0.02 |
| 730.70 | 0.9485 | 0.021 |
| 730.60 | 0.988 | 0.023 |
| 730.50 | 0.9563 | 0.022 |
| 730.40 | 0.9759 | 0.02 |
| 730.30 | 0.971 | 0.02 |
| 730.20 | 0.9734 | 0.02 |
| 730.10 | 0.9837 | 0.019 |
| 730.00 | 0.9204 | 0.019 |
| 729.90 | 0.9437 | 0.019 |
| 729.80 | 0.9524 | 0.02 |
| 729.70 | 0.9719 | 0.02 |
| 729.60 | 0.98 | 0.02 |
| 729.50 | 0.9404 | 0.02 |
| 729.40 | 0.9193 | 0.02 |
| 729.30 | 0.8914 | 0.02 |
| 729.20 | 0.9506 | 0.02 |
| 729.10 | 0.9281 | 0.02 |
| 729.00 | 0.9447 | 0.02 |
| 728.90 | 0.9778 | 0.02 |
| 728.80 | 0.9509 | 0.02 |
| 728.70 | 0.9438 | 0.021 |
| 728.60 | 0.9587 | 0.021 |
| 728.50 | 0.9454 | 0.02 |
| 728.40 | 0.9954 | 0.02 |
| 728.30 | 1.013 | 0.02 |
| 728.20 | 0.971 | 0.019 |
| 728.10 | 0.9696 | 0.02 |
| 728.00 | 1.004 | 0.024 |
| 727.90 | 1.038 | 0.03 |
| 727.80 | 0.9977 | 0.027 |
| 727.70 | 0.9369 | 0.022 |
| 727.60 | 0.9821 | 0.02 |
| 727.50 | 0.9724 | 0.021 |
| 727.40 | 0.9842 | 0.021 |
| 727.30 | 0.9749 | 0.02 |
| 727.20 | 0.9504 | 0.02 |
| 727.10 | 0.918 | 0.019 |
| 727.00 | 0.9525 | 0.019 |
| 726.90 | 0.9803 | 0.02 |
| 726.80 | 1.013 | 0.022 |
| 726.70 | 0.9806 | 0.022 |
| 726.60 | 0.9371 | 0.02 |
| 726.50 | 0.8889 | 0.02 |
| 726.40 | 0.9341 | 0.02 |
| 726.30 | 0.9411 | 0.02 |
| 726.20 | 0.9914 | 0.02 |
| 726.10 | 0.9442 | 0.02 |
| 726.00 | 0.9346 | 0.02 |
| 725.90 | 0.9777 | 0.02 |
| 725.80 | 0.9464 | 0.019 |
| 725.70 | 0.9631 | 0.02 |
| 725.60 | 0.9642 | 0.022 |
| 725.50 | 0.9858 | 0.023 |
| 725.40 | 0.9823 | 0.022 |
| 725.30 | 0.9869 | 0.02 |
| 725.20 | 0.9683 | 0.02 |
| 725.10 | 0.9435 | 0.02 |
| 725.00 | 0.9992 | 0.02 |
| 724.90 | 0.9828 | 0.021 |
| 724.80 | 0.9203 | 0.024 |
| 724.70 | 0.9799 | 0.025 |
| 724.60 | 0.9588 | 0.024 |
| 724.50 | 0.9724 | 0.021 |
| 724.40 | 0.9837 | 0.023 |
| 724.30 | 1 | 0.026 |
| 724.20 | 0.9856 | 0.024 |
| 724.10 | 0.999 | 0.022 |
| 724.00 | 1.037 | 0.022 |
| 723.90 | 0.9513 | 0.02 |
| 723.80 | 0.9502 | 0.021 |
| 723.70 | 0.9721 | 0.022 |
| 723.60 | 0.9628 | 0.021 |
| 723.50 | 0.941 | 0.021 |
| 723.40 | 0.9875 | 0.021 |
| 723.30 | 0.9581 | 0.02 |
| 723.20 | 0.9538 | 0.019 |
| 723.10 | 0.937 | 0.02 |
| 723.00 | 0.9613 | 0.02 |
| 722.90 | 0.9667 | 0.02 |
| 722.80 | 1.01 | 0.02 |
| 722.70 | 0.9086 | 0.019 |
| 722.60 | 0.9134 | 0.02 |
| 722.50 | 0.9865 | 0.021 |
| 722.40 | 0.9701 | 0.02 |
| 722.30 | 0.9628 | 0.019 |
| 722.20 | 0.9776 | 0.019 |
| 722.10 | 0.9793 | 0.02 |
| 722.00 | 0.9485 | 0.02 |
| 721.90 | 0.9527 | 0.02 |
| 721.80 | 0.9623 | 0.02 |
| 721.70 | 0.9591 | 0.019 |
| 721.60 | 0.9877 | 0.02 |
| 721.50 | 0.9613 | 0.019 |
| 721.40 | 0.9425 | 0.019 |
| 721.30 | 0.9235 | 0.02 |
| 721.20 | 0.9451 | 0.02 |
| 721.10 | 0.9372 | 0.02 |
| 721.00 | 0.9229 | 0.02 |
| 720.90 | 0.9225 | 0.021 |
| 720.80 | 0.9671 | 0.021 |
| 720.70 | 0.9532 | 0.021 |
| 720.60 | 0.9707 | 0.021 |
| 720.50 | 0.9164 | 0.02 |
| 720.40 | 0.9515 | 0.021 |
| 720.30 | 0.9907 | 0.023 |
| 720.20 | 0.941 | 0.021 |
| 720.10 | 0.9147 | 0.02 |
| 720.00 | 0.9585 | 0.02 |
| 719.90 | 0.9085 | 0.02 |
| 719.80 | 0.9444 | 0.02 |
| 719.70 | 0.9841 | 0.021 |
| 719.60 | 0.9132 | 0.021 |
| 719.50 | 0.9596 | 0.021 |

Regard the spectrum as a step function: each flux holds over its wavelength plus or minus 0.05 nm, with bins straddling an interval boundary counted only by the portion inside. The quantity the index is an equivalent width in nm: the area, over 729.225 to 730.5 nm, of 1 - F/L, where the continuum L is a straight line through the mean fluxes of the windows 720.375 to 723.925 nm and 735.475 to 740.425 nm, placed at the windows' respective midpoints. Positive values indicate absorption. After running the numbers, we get 0.01 nm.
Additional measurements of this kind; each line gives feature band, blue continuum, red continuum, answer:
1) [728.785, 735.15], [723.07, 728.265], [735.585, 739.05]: 0.05 nm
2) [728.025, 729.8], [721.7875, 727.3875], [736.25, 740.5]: 0.01 nm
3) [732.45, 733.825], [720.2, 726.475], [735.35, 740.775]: 0.00 nm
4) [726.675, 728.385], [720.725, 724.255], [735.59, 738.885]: -0.03 nm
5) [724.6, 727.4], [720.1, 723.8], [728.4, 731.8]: -0.02 nm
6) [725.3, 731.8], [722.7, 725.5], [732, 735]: 0.04 nm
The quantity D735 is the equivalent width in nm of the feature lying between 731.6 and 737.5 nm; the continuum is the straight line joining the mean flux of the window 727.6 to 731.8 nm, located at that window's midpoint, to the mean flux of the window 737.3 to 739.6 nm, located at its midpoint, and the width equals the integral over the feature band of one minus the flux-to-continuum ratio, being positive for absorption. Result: 0.02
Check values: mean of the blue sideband 0.96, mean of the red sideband 0.963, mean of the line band 0.958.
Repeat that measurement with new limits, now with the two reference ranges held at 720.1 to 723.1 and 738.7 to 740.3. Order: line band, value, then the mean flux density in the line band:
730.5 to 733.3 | 0.01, 0.955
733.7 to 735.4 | 0.00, 0.959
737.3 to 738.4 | 0.00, 0.966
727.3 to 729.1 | -0.03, 0.974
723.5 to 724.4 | -0.02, 0.98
